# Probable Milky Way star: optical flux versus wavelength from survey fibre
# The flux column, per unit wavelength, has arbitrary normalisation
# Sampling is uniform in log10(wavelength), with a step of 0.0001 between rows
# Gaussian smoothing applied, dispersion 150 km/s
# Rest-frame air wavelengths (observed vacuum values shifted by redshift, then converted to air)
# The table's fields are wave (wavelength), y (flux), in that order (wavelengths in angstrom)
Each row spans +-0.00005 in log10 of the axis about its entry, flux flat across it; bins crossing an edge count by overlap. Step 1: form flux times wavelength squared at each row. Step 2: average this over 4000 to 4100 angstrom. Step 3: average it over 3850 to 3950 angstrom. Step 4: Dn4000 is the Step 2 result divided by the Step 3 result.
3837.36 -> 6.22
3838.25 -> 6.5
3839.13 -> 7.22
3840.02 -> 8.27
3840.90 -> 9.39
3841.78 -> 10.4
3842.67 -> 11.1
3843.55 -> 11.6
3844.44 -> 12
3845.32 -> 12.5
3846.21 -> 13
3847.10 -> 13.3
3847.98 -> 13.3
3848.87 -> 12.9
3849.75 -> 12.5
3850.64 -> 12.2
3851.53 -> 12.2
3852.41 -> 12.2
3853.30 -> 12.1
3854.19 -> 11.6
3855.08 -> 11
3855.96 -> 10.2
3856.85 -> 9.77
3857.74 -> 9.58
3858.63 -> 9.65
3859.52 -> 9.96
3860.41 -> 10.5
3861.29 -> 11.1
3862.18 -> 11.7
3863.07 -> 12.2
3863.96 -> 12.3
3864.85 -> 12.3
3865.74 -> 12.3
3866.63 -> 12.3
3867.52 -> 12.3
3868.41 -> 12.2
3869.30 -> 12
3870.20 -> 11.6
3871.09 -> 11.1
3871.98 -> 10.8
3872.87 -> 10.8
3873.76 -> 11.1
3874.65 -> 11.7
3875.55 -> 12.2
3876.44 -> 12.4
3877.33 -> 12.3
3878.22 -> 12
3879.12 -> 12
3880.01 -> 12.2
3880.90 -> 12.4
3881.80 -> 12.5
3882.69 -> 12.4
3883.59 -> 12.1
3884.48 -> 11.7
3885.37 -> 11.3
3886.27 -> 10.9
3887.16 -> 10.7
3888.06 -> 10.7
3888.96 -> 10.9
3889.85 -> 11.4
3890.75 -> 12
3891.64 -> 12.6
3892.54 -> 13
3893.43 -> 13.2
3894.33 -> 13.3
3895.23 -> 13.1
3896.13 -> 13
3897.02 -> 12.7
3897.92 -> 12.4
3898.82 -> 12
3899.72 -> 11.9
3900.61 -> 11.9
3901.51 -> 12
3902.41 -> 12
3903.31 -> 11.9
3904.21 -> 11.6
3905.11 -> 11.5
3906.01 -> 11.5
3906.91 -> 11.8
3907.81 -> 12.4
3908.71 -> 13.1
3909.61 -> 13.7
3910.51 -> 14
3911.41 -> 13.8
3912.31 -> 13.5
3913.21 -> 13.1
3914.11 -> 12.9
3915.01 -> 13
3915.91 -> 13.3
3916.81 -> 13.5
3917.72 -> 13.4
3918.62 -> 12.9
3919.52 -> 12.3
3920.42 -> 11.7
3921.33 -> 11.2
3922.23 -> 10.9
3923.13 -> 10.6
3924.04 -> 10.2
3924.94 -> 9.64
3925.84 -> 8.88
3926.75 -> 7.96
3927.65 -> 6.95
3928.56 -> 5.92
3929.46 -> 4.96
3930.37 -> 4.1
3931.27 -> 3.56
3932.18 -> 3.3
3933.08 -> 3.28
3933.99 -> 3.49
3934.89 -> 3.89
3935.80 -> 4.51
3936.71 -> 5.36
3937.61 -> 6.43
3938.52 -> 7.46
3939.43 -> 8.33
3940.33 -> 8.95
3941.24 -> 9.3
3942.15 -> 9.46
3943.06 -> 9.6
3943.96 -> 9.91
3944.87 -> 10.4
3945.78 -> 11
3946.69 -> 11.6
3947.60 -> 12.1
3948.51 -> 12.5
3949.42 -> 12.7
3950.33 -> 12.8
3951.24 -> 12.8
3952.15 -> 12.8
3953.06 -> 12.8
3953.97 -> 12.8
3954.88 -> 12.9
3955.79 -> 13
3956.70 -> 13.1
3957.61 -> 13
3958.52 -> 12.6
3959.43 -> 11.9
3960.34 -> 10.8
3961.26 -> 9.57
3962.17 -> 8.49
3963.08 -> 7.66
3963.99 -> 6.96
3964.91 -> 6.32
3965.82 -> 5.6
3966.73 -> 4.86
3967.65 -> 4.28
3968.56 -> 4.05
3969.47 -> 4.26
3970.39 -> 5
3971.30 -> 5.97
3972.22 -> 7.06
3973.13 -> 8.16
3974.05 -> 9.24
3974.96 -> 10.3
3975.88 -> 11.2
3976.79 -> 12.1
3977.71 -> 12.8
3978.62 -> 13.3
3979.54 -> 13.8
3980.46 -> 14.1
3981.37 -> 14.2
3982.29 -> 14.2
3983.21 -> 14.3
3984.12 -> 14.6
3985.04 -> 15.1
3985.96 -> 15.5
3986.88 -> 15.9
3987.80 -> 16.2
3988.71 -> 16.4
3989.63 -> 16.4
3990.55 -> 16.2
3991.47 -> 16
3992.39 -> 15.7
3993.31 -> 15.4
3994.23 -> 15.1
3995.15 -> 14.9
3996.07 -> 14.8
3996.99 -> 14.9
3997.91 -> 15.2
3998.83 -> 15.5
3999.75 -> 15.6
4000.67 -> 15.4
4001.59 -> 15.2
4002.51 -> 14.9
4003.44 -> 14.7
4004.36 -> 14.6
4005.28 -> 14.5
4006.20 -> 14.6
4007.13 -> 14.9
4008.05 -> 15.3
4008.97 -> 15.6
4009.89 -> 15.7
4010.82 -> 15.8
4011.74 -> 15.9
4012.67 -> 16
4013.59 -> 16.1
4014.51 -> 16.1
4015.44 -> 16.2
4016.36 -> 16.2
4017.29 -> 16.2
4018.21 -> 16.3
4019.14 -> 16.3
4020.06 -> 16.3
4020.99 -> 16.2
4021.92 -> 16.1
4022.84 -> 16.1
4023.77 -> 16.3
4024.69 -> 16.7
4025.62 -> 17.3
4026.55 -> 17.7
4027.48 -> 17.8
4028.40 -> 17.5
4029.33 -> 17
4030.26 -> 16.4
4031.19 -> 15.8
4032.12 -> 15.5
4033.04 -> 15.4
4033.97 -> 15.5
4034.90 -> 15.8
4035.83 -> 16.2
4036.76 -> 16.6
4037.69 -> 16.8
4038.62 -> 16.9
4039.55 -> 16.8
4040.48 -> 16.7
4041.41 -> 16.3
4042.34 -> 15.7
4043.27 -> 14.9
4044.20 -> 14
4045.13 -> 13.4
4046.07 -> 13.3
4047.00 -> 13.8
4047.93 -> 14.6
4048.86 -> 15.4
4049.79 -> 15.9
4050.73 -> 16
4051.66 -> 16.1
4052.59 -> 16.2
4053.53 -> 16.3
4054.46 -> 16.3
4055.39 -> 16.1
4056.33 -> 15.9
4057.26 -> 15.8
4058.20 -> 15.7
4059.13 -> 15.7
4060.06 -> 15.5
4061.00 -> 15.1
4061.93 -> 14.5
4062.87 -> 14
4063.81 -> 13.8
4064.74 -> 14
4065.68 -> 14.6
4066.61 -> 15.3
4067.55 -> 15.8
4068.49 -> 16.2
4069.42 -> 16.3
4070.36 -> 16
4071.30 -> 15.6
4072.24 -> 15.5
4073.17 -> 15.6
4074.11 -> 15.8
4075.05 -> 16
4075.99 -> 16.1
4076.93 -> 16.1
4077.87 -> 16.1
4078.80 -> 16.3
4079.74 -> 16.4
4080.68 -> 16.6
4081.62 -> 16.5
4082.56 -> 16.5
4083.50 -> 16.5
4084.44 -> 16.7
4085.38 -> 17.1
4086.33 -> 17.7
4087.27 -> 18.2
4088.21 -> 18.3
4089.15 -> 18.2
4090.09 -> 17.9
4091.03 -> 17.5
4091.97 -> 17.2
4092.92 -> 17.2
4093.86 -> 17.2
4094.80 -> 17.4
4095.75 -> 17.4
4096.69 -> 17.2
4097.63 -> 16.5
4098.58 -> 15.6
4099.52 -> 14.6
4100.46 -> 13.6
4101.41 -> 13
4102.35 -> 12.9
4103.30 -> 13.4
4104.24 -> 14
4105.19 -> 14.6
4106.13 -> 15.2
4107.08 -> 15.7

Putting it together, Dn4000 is 1.6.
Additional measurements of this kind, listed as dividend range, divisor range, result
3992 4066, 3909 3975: 1.73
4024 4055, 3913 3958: 1.72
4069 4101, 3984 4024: 1.10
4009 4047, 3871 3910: 1.43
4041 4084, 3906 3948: 1.73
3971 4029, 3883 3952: 1.47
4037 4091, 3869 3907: 1.46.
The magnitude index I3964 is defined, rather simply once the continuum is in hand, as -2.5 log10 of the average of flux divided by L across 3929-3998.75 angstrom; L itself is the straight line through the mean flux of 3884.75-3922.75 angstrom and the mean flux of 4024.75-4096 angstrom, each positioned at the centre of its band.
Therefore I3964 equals 0.29 mag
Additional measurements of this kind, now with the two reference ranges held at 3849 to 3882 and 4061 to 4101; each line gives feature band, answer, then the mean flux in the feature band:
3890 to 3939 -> 0.20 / 10.4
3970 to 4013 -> 0.02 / 14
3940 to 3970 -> 0.32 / 10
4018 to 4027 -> -0.11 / 16.5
